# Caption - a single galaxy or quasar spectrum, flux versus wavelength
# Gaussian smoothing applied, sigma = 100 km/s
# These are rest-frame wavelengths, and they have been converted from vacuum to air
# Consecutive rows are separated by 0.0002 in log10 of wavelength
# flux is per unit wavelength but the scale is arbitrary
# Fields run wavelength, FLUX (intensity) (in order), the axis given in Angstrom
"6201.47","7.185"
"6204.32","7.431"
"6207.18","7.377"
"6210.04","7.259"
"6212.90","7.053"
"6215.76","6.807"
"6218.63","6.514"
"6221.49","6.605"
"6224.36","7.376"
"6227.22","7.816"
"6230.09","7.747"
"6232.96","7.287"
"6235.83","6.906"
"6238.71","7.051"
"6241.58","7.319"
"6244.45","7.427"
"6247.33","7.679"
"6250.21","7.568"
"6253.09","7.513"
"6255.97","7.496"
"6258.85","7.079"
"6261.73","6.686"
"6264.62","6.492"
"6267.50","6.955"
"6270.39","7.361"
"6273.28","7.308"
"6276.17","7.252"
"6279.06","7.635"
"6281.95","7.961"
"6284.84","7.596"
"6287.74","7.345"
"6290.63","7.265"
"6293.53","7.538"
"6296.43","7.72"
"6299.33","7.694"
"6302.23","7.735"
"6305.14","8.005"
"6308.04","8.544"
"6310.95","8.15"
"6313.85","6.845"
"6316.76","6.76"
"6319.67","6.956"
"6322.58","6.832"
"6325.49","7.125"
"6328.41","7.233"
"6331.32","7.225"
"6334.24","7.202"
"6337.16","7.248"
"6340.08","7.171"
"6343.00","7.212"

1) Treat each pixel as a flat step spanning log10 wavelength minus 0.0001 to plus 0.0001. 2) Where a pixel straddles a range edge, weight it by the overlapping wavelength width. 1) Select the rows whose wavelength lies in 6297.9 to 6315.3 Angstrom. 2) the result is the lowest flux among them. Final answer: 6.845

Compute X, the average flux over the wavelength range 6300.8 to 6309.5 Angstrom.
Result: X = 8.09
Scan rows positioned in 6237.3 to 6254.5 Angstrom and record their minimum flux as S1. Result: 7.051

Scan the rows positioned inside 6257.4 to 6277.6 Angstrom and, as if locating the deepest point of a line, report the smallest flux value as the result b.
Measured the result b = 6.492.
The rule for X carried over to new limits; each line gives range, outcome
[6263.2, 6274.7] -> 7.03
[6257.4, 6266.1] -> 6.76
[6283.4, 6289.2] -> 7.47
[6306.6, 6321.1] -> 7.45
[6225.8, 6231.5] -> 7.78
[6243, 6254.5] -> 7.55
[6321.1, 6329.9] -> 7.07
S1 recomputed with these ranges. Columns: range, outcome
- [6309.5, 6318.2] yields 6.76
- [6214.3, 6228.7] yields 6.514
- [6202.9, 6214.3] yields 7.053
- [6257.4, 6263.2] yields 6.686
